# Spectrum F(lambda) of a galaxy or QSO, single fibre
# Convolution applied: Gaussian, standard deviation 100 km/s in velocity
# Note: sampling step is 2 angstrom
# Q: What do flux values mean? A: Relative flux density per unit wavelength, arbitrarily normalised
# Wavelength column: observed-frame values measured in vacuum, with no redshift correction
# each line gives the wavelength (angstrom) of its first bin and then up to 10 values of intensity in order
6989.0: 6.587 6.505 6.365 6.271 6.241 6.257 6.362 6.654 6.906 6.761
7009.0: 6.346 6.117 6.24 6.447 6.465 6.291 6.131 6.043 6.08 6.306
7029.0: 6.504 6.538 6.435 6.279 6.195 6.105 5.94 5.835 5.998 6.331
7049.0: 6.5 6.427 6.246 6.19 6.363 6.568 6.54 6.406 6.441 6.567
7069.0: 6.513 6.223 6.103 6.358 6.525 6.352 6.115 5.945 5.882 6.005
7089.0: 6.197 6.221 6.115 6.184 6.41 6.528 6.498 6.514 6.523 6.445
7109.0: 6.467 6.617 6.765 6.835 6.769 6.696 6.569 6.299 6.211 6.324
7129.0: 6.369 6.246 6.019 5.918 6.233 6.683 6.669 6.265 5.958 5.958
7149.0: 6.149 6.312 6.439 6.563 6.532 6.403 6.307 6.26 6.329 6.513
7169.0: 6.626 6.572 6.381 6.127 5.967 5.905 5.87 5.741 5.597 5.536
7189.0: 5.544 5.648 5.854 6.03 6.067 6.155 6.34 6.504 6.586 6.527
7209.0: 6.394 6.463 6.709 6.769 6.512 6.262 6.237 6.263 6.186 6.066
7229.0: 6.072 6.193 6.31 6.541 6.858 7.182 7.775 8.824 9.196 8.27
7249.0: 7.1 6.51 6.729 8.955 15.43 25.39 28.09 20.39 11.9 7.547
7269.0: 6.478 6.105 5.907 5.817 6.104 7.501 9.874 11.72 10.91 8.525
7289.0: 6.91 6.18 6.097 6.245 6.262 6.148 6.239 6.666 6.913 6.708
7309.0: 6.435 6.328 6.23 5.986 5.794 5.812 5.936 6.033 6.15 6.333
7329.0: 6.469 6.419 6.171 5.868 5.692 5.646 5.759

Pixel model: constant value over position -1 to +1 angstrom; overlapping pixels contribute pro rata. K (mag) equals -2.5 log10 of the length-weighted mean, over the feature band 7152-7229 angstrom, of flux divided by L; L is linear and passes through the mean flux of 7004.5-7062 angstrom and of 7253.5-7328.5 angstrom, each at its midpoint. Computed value 0.237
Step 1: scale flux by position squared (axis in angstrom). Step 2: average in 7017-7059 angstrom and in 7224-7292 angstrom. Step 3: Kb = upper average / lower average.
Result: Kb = 1.58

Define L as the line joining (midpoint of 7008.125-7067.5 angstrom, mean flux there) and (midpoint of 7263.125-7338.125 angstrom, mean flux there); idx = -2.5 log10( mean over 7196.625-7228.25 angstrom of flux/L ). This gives 0.07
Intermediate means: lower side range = 6.29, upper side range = 7.03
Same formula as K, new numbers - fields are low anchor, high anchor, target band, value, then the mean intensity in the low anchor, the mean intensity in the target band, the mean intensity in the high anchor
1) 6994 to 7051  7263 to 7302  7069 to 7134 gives 0.07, 6.31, 6.36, 7.83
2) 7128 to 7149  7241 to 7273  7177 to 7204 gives 0.40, 6.23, 5.91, 11.5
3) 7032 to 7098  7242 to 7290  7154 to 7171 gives 0.27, 6.26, 6.45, 10.4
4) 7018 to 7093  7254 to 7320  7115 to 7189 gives 0.18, 6.26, 6.26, 9.02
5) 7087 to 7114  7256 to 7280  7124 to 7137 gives 0.20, 6.41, 6.19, 12.2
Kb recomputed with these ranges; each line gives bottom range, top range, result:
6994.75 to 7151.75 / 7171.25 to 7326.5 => 1.25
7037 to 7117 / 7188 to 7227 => 1.03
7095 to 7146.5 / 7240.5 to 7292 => 1.65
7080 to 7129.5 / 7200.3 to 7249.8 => 1.10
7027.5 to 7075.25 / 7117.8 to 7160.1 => 1.03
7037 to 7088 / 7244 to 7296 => 1.69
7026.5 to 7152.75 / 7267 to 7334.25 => 1.14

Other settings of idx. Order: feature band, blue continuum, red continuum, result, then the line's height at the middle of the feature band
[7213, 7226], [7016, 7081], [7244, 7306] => 0.33 mag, 8.66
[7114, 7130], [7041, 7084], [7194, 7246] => -0.01 mag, 6.44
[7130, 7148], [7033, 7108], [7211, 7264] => 0.21 mag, 7.52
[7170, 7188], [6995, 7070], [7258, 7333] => 0.24 mag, 7.47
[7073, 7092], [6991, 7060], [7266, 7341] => 0.04 mag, 6.4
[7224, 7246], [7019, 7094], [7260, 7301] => 0.22 mag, 8.57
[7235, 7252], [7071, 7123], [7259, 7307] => 0.13 mag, 8.59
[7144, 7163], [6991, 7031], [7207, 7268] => 0.28 mag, 8.1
